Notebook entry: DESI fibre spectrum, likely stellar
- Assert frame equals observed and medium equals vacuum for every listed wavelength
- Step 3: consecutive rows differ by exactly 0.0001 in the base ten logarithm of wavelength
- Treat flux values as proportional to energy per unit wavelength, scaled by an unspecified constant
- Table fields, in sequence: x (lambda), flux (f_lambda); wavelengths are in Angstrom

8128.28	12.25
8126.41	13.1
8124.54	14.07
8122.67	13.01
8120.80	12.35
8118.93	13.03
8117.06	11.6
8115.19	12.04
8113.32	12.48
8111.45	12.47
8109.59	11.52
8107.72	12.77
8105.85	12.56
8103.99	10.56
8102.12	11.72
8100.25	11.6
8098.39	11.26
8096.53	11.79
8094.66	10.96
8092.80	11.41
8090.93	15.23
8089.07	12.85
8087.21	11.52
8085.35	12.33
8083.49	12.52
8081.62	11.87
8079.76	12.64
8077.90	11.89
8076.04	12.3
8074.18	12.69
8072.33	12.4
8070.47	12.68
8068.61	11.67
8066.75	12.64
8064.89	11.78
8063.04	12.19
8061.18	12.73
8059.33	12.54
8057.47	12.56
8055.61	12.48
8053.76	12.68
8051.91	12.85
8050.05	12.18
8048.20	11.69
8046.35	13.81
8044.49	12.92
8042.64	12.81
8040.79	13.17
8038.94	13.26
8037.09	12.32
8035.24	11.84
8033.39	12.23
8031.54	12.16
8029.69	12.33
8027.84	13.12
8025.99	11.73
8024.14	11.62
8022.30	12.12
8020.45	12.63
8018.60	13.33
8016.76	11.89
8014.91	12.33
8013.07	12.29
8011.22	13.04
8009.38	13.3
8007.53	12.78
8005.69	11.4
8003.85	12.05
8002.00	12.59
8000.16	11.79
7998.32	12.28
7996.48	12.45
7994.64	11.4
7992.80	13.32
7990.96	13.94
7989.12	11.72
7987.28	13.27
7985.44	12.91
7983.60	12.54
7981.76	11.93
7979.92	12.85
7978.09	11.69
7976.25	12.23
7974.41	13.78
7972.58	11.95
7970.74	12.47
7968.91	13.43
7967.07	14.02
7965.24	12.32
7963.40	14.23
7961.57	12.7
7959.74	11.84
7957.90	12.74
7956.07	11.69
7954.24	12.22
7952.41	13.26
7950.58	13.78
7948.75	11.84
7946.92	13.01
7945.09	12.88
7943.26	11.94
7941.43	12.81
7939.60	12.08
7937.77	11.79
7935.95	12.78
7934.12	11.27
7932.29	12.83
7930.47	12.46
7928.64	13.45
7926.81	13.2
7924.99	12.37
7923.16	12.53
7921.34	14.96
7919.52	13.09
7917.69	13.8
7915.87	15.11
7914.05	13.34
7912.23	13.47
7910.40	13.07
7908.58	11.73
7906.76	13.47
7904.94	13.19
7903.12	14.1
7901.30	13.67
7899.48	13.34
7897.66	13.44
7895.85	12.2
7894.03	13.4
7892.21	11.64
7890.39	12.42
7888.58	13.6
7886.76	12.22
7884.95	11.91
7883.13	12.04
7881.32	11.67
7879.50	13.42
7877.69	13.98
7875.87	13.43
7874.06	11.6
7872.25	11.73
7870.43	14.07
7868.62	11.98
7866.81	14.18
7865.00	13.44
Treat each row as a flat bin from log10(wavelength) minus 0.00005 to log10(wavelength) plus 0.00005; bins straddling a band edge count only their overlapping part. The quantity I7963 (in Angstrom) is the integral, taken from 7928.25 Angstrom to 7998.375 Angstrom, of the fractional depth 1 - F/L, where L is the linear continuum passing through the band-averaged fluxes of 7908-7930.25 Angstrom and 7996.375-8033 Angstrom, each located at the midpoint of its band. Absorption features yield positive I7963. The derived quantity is 1.43 Angstrom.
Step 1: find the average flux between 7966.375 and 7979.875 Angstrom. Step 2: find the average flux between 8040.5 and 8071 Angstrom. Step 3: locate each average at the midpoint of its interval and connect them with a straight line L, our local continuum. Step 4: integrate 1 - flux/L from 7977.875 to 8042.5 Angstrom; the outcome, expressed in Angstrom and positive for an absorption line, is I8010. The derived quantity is 1.1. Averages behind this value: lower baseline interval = 12.8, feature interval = 12.5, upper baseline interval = 12.5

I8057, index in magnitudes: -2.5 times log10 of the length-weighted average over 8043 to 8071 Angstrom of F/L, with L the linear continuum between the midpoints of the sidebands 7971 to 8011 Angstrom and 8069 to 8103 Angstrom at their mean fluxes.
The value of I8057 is -0.018 mag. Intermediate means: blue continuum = 12.5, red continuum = 12.2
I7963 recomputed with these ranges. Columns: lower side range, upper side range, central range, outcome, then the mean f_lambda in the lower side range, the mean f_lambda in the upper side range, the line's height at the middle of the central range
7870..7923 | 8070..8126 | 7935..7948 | 0.43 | 13.1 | 12.3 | 12.9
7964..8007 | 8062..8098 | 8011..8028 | 0.13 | 12.6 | 12.3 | 12.4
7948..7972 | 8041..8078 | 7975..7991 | 0.28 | 12.8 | 12.5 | 12.7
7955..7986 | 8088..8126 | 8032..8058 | -0.36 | 12.7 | 12.3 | 12.4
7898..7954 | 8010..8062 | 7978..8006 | 0.66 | 13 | 12.5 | 12.7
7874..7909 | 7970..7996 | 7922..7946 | 0.40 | 12.9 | 12.6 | 12.7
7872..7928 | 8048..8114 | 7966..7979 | -0.09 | 13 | 12.2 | 12.7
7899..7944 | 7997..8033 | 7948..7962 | 0.31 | 13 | 12.4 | 12.8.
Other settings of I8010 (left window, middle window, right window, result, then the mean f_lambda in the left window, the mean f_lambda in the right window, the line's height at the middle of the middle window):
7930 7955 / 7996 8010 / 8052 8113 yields 0.1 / 12.5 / 12.2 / 12.4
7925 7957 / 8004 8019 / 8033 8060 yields 0.1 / 12.5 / 12.6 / 12.6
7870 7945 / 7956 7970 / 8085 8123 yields -0.3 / 12.9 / 12.1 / 12.7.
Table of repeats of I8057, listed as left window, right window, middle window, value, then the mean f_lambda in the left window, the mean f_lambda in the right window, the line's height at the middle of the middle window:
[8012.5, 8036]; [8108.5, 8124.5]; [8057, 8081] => 0.00 mag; 12.3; 12.4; 12.3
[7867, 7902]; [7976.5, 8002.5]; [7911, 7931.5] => -0.06 mag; 12.7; 12.5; 12.7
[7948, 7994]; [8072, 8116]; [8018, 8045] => 0.00 mag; 12.7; 12.1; 12.4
